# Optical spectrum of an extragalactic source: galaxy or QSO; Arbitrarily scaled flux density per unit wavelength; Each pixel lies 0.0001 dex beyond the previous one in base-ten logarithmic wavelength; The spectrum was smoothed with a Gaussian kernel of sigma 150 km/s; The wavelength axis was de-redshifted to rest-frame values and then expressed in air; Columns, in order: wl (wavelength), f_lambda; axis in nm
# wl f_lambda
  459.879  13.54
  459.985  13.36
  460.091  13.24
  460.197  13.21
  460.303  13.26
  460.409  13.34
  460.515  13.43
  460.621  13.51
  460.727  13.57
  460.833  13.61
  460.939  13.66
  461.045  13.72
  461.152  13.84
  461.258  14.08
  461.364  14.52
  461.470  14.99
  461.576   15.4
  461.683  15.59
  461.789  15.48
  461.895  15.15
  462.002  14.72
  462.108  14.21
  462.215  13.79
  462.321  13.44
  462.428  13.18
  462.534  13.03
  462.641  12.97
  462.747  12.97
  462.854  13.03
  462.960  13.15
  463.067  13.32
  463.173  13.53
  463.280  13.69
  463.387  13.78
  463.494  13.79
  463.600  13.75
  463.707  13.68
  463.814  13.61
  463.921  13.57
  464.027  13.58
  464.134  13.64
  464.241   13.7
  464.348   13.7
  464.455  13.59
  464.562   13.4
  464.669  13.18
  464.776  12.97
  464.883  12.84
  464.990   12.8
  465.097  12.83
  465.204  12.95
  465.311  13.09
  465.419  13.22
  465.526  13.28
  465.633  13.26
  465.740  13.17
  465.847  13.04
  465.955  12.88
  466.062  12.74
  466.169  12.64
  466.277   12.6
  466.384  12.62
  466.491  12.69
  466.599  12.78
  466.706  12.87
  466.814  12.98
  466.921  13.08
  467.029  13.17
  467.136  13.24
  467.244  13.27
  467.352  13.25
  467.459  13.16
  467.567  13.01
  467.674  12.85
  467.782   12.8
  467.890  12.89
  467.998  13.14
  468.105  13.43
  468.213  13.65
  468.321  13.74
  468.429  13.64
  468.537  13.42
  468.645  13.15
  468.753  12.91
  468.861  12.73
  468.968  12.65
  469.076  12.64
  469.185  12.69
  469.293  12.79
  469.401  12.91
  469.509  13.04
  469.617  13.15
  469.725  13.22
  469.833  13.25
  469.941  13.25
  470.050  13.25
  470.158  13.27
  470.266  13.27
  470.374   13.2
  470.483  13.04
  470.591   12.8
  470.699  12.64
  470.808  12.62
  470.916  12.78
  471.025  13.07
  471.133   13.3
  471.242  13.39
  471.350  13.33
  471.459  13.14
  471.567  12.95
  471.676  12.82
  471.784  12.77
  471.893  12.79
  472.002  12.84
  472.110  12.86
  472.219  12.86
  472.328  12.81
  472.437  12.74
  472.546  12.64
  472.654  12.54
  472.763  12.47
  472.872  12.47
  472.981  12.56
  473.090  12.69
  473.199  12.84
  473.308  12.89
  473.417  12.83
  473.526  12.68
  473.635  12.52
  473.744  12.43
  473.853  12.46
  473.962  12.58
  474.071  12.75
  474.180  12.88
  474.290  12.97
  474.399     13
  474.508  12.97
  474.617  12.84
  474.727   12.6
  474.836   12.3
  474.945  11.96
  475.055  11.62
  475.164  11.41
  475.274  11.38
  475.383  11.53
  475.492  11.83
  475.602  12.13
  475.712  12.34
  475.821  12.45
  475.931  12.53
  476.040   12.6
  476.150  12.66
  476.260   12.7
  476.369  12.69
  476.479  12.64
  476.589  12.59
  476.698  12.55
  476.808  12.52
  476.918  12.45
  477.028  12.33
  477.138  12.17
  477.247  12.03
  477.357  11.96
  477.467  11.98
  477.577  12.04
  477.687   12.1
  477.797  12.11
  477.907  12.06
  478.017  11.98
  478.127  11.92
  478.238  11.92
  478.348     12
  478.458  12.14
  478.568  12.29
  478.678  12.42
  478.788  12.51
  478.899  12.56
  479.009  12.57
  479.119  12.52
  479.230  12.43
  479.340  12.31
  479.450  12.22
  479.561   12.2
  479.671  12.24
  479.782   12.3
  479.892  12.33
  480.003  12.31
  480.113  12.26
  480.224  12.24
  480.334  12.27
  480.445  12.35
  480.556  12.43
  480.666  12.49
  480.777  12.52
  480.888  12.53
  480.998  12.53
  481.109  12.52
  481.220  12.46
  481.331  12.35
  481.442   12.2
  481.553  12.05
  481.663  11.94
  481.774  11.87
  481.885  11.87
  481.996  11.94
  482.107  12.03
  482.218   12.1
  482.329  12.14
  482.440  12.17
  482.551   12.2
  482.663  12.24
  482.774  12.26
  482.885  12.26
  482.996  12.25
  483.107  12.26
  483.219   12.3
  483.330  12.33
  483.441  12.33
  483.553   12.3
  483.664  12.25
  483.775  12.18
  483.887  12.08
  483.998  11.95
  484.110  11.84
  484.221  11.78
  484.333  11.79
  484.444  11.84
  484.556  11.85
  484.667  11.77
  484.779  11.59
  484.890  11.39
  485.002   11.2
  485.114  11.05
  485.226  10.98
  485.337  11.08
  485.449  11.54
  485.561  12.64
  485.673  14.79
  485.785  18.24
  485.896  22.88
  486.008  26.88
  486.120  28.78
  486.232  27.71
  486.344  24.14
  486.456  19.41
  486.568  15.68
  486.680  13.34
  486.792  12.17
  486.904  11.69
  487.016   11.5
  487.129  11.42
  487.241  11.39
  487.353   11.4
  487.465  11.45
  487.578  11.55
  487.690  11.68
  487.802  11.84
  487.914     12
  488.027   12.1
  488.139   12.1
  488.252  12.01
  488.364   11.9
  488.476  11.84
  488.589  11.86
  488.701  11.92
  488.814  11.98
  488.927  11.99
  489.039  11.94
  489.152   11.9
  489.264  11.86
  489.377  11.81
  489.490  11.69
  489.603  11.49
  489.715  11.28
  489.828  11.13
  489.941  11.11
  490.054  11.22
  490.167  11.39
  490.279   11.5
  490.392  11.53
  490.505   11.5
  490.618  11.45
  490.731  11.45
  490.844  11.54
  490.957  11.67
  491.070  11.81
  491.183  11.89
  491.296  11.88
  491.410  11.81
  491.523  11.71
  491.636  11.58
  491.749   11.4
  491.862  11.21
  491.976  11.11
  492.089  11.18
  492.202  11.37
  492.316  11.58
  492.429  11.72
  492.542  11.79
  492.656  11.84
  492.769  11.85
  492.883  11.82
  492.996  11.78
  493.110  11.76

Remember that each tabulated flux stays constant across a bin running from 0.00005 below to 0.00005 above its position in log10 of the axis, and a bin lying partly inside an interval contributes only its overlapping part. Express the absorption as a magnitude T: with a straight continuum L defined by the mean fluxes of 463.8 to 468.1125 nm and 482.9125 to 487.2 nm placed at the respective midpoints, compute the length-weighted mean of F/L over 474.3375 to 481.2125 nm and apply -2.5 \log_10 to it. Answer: 0.13 mag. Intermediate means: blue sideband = 13.1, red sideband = 14.3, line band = 12.3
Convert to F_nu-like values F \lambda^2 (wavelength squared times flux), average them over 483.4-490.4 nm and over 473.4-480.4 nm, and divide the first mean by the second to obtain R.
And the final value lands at 1.12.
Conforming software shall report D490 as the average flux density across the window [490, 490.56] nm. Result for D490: 11.4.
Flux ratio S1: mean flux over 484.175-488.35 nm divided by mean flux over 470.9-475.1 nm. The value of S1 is 1.1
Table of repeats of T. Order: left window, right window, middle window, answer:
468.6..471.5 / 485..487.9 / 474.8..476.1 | 0.148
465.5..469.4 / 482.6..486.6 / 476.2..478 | 0.126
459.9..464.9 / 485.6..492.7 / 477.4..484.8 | 0.097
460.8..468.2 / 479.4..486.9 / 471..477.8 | 0.075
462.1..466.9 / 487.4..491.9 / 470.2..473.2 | -0.007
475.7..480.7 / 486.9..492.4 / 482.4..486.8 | -0.196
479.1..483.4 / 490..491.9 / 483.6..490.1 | -0.127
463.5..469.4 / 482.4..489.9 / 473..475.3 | 0.055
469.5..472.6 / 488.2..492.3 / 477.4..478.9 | 0.032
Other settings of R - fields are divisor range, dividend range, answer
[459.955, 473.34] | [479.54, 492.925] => 1.04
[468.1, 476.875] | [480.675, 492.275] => 1.06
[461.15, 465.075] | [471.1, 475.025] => 0.97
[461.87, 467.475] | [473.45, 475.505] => 0.97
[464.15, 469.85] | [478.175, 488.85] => 1.07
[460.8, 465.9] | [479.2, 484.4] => 0.97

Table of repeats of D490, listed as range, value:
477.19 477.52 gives 12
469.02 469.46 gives 12.7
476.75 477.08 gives 12.4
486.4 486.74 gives 16.1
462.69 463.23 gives 13.2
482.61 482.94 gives 12.3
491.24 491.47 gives 11.8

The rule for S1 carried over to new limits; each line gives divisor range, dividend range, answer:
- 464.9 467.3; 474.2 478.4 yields 0.95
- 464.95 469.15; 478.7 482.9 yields 0.94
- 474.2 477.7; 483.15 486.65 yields 1.20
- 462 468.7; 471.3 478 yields 0.94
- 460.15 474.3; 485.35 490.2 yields 1.05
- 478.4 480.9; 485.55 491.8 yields 1.08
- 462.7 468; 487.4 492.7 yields 0.88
